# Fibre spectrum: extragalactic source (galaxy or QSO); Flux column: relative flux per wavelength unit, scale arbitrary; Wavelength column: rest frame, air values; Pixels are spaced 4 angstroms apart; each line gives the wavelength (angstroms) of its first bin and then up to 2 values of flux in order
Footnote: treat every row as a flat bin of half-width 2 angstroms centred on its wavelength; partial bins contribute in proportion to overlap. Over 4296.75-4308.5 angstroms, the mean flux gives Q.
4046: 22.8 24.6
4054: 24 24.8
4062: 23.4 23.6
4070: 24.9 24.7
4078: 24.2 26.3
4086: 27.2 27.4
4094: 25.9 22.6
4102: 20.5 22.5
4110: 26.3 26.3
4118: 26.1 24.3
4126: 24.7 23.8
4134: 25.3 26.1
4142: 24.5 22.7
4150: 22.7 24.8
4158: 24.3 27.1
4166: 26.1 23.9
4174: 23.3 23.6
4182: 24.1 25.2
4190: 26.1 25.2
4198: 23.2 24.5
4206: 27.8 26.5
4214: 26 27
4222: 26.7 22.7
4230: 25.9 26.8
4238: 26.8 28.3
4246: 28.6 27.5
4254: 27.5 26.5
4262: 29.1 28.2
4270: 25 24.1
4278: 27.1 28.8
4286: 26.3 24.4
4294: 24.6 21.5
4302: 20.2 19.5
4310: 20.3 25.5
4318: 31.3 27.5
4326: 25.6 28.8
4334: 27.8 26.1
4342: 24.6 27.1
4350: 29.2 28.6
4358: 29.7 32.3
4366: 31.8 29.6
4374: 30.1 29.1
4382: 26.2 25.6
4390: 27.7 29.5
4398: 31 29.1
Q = 20.3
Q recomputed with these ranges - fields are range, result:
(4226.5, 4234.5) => 25.6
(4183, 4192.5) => 25.5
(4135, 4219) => 25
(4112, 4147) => 24.9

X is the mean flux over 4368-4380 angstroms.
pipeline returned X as 29.6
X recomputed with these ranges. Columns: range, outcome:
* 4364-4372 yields 30.7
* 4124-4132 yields 24.2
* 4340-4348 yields 25.9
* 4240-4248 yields 28.5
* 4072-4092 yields 26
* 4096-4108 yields 21.9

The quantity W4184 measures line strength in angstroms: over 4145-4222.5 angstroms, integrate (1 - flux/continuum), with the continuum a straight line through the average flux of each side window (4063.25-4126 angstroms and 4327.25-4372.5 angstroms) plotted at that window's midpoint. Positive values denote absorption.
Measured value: 3.4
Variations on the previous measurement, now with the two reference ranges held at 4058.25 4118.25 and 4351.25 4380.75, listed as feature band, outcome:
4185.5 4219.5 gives 1.5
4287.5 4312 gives 5.9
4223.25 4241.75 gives 1.1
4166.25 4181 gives 1.4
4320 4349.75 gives 2.6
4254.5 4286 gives 1.4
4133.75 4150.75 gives 1.0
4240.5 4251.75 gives -0.2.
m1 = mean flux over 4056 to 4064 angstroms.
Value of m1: 24.1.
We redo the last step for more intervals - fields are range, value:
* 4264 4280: 26.1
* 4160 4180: 24.8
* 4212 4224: 26.6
